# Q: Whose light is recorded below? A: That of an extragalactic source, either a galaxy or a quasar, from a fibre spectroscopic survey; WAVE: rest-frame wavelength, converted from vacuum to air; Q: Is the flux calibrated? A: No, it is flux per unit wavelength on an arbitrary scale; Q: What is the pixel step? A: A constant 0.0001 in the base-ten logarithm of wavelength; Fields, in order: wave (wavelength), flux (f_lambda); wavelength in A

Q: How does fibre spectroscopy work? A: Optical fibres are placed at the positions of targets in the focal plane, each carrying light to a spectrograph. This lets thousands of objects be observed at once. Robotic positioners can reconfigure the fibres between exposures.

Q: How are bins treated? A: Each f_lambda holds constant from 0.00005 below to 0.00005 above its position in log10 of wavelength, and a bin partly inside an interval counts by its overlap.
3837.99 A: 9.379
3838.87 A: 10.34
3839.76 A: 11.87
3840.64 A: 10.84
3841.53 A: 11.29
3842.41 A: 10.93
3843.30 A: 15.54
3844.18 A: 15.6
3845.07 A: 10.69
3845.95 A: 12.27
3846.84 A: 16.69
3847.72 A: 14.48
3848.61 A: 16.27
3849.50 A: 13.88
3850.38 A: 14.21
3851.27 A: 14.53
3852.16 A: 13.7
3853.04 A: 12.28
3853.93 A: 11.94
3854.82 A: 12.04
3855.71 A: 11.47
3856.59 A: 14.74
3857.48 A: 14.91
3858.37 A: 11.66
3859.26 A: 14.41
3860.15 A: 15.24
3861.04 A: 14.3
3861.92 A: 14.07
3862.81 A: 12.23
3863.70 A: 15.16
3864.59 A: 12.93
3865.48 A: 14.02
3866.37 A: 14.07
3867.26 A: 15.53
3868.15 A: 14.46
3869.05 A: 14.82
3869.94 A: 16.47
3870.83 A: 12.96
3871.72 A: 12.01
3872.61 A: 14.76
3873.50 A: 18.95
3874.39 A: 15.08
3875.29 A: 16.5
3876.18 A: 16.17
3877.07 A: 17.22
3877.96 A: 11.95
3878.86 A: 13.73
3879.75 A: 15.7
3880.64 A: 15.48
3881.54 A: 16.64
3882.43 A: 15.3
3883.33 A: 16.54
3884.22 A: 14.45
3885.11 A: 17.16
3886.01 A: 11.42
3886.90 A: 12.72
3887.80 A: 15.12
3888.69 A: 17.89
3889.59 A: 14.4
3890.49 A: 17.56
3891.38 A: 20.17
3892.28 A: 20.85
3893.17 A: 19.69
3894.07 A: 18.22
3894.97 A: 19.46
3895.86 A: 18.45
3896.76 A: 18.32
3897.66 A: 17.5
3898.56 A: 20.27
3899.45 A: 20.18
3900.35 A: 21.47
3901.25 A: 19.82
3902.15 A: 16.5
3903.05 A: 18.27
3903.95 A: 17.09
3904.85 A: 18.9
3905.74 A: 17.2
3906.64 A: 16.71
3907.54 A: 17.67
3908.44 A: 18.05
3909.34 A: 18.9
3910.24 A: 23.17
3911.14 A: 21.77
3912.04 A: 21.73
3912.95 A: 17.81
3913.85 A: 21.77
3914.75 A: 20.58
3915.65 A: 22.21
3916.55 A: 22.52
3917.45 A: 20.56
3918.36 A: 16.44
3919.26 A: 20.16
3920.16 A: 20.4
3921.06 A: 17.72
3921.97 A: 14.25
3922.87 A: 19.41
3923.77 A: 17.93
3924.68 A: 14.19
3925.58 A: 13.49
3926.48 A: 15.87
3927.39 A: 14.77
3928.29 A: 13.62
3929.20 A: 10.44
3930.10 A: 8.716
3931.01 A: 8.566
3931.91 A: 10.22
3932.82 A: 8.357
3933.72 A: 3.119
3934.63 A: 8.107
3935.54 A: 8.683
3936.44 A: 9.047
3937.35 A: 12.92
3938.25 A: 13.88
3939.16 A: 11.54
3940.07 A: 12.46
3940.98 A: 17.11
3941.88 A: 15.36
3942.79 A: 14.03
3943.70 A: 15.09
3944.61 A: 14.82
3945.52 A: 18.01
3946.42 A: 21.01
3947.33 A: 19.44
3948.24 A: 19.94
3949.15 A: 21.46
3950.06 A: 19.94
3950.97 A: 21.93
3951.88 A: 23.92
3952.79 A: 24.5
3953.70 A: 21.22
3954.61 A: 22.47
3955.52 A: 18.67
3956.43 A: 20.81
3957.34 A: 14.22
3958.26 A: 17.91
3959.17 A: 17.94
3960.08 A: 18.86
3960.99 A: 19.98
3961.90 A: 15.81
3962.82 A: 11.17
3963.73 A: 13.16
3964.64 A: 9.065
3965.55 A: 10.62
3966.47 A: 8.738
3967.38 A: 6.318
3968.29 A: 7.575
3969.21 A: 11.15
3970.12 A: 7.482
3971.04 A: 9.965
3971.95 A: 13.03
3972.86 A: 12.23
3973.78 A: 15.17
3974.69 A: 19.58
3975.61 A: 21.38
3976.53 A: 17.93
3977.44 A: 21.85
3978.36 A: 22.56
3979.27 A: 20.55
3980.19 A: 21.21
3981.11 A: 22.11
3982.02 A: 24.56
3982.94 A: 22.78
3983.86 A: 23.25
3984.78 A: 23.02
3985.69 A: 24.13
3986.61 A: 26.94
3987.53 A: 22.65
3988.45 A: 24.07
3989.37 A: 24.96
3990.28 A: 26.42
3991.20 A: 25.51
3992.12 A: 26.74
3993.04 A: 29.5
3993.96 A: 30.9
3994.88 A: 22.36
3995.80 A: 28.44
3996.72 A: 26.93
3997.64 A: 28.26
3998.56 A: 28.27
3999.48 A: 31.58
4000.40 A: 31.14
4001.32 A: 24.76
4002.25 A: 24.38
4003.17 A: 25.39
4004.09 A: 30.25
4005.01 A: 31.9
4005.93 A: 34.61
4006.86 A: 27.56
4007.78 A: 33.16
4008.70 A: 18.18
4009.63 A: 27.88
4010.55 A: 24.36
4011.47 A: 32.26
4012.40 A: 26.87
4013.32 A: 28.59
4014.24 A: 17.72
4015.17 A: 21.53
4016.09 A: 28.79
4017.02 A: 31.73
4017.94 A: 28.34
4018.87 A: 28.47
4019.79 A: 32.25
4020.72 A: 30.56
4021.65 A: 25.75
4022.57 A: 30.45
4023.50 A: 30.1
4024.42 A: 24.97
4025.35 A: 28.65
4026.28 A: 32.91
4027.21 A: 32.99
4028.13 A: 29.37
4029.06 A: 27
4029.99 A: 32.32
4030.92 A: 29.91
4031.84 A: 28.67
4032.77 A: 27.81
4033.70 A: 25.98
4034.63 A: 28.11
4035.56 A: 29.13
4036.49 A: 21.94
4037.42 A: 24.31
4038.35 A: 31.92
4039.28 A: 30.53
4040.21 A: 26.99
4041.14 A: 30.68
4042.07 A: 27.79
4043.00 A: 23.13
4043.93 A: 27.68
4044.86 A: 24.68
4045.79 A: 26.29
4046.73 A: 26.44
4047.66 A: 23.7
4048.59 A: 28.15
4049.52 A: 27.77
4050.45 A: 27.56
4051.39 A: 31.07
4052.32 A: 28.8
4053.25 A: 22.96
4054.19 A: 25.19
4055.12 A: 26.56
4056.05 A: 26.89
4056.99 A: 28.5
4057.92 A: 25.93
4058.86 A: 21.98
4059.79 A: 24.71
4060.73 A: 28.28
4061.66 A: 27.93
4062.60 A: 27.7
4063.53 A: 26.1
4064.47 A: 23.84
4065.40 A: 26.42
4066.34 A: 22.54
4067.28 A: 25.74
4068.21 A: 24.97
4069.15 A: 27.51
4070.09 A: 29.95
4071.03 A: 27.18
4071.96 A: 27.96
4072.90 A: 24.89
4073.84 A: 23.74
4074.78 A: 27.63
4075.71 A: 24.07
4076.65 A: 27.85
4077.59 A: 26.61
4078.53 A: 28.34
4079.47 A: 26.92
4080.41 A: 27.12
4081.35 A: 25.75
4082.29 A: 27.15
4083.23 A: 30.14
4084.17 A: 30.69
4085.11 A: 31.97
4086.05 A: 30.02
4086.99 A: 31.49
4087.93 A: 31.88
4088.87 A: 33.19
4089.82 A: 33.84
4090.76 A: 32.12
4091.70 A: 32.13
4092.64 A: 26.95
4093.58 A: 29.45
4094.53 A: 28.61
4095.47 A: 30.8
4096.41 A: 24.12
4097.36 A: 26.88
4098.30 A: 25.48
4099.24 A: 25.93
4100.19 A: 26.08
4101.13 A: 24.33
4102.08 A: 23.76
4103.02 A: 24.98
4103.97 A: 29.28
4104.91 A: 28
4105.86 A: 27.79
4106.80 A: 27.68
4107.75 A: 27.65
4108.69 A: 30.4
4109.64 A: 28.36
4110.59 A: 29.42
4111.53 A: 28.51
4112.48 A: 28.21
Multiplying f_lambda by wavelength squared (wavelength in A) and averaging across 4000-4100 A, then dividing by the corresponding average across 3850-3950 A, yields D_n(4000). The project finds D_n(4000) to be 1.89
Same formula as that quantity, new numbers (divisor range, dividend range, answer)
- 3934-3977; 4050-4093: 1.90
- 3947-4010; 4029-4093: 1.34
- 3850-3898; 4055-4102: 2.00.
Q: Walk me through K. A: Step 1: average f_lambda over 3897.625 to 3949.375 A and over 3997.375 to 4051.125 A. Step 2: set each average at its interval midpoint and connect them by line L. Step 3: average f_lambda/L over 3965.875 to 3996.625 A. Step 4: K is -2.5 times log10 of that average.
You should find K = 0.15 mag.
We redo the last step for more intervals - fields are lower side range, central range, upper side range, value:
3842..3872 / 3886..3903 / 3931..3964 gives -0.22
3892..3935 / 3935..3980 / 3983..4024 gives 0.35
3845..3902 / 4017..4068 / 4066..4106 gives -0.09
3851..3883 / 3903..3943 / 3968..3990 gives 0.07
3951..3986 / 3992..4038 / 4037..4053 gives -0.20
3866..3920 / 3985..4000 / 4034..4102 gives -0.16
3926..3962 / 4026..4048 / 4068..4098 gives -0.15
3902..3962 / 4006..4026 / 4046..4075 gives -0.20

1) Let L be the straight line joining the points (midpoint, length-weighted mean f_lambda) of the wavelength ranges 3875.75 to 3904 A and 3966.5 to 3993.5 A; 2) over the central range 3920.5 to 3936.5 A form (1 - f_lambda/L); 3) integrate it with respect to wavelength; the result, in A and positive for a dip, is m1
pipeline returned 5.3 A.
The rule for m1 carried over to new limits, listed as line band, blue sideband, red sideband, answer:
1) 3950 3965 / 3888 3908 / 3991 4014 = 3.42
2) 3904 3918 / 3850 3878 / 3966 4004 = -2.21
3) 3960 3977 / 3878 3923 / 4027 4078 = 6.99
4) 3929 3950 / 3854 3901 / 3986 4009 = 8.26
